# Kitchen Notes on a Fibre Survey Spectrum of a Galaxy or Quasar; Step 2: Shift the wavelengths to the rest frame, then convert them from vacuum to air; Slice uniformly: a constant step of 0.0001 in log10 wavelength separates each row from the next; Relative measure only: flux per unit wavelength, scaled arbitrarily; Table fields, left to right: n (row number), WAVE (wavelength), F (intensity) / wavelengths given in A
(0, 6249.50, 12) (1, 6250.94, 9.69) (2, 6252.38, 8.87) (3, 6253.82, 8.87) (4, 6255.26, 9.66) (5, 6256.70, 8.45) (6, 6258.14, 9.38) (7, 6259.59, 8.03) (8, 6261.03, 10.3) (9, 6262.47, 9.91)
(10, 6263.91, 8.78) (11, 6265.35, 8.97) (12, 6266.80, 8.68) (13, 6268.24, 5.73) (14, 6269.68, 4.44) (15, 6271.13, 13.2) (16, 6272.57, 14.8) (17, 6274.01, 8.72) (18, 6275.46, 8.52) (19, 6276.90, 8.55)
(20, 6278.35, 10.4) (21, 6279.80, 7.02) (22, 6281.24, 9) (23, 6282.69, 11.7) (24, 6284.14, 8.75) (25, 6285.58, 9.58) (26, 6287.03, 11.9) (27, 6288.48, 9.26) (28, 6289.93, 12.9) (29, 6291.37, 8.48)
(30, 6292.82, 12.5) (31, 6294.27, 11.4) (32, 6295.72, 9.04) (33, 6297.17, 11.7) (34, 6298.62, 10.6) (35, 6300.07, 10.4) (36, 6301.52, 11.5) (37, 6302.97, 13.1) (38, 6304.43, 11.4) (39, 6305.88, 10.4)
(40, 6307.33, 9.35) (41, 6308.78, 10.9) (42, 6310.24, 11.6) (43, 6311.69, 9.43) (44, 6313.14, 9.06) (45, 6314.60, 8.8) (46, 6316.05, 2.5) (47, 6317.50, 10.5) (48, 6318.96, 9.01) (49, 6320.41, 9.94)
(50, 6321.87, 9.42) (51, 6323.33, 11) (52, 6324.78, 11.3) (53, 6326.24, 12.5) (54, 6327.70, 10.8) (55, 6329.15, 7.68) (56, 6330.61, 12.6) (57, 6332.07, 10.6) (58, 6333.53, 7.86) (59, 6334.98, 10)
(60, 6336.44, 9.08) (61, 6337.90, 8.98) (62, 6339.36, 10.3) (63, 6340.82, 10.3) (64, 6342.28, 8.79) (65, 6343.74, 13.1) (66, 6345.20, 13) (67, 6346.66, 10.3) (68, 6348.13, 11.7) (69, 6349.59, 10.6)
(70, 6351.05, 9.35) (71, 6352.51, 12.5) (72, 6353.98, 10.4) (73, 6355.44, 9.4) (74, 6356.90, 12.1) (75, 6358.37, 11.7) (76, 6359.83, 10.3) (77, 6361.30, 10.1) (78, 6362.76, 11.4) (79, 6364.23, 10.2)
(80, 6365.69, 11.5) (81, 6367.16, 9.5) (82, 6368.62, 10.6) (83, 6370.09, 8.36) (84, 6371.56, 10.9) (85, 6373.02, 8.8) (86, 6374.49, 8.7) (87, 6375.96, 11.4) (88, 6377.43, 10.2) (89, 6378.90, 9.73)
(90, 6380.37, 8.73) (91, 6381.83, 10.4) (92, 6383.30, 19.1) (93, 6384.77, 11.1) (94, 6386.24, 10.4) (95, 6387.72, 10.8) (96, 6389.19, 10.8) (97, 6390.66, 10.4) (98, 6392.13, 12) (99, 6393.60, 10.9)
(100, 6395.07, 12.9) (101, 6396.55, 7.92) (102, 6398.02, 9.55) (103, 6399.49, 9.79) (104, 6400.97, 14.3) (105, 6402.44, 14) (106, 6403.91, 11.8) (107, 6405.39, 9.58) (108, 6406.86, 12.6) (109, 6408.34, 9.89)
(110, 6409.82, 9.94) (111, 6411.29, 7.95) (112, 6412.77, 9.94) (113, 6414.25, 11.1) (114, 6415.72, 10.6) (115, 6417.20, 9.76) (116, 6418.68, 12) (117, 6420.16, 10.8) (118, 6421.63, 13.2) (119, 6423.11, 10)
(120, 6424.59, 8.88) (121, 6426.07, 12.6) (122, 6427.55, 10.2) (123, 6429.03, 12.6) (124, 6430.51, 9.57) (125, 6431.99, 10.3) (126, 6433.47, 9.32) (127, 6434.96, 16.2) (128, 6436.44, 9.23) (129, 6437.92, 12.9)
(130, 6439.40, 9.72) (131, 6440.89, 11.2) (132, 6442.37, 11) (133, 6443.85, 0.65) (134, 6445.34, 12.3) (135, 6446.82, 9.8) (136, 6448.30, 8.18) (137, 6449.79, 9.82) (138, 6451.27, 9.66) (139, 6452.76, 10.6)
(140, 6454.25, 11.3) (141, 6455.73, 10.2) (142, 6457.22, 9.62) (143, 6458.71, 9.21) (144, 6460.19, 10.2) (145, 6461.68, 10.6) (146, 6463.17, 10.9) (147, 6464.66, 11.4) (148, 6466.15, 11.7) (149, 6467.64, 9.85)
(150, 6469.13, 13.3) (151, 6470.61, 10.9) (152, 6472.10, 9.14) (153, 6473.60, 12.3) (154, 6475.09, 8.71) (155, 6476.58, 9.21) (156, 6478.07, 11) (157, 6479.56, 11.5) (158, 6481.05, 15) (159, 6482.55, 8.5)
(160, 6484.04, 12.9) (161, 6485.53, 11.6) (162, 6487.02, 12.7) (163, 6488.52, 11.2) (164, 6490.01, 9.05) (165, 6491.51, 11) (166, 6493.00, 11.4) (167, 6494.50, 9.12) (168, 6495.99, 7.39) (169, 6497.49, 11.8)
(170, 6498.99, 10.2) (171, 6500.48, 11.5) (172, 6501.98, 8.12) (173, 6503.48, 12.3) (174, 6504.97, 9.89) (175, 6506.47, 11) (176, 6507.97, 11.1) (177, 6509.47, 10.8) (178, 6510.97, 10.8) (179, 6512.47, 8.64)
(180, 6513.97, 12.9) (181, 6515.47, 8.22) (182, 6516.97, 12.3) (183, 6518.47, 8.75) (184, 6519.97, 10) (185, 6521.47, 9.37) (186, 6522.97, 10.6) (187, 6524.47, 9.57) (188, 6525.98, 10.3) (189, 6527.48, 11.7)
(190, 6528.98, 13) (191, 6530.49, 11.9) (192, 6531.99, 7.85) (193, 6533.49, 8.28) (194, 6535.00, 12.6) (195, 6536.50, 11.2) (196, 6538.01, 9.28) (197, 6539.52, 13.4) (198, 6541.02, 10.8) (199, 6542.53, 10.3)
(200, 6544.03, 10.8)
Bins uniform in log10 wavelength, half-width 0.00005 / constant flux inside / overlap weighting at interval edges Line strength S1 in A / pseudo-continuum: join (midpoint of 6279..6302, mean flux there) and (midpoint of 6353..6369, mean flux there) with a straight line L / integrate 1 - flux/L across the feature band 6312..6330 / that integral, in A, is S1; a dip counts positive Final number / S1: 1.9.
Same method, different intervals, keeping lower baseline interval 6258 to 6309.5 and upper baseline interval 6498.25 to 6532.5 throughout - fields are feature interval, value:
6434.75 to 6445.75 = 0.3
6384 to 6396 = -1.1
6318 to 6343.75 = 0.0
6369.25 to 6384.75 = -0.7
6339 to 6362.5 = -1.8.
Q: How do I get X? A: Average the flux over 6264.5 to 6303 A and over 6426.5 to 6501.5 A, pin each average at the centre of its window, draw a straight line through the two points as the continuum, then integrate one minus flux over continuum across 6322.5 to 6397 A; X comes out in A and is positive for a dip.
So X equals -3.2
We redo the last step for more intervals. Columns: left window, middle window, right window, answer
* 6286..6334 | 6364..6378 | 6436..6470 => 0.31 A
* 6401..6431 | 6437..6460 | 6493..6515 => 2.13 A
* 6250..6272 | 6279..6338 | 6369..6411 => -2.85 A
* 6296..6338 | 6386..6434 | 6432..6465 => -3.17 A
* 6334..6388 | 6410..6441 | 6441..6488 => -0.93 A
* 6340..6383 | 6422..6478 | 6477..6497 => 2.28 A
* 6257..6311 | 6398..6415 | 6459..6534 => -0.92 A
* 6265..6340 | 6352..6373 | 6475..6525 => -0.91 A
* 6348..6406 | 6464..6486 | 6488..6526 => -1.51 A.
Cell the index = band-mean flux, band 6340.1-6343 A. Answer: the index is 9.55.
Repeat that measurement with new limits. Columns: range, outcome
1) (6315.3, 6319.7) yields 7.37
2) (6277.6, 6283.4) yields 9.51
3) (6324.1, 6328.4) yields 11.5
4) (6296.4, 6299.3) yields 11.1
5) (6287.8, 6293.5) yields 10.8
